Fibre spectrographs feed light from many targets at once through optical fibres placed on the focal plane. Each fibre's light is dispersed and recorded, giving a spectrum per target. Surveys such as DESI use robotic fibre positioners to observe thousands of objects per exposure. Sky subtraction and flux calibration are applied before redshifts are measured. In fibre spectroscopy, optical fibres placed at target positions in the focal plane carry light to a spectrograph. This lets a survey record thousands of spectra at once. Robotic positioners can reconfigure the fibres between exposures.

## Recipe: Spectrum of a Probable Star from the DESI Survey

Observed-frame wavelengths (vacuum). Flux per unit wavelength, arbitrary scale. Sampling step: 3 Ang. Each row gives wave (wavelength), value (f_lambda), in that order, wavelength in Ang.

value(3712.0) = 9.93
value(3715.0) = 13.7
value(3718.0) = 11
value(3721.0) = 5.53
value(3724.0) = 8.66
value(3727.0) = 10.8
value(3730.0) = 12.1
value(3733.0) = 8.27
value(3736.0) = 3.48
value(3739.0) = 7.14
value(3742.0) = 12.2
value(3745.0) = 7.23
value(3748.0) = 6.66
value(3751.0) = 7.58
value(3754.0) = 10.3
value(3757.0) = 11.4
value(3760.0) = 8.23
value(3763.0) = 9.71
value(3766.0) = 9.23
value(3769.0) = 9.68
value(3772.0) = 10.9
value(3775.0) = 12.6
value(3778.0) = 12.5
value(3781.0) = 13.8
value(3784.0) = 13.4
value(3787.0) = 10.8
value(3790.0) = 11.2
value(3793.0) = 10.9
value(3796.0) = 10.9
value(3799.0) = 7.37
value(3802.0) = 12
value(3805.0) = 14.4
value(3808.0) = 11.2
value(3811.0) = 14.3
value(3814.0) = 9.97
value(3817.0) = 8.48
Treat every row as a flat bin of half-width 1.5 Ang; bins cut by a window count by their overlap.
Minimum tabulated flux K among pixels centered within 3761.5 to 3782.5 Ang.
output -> 9.23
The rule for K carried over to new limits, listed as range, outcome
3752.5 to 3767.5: 8.23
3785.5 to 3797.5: 10.8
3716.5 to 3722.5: 5.53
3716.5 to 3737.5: 3.48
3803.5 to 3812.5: 11.2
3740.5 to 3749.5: 6.66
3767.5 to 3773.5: 9.68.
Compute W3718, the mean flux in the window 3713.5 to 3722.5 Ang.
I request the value 10.1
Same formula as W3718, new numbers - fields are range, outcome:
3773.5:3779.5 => 12.5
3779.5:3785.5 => 13.6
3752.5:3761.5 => 9.98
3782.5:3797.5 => 11.4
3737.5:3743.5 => 9.67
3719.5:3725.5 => 7.09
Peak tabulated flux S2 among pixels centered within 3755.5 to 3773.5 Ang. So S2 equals 11.4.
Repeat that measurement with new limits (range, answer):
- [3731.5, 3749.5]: 12.2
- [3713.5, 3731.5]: 13.7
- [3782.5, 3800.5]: 13.4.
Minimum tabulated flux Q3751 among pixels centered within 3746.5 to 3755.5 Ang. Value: 6.66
